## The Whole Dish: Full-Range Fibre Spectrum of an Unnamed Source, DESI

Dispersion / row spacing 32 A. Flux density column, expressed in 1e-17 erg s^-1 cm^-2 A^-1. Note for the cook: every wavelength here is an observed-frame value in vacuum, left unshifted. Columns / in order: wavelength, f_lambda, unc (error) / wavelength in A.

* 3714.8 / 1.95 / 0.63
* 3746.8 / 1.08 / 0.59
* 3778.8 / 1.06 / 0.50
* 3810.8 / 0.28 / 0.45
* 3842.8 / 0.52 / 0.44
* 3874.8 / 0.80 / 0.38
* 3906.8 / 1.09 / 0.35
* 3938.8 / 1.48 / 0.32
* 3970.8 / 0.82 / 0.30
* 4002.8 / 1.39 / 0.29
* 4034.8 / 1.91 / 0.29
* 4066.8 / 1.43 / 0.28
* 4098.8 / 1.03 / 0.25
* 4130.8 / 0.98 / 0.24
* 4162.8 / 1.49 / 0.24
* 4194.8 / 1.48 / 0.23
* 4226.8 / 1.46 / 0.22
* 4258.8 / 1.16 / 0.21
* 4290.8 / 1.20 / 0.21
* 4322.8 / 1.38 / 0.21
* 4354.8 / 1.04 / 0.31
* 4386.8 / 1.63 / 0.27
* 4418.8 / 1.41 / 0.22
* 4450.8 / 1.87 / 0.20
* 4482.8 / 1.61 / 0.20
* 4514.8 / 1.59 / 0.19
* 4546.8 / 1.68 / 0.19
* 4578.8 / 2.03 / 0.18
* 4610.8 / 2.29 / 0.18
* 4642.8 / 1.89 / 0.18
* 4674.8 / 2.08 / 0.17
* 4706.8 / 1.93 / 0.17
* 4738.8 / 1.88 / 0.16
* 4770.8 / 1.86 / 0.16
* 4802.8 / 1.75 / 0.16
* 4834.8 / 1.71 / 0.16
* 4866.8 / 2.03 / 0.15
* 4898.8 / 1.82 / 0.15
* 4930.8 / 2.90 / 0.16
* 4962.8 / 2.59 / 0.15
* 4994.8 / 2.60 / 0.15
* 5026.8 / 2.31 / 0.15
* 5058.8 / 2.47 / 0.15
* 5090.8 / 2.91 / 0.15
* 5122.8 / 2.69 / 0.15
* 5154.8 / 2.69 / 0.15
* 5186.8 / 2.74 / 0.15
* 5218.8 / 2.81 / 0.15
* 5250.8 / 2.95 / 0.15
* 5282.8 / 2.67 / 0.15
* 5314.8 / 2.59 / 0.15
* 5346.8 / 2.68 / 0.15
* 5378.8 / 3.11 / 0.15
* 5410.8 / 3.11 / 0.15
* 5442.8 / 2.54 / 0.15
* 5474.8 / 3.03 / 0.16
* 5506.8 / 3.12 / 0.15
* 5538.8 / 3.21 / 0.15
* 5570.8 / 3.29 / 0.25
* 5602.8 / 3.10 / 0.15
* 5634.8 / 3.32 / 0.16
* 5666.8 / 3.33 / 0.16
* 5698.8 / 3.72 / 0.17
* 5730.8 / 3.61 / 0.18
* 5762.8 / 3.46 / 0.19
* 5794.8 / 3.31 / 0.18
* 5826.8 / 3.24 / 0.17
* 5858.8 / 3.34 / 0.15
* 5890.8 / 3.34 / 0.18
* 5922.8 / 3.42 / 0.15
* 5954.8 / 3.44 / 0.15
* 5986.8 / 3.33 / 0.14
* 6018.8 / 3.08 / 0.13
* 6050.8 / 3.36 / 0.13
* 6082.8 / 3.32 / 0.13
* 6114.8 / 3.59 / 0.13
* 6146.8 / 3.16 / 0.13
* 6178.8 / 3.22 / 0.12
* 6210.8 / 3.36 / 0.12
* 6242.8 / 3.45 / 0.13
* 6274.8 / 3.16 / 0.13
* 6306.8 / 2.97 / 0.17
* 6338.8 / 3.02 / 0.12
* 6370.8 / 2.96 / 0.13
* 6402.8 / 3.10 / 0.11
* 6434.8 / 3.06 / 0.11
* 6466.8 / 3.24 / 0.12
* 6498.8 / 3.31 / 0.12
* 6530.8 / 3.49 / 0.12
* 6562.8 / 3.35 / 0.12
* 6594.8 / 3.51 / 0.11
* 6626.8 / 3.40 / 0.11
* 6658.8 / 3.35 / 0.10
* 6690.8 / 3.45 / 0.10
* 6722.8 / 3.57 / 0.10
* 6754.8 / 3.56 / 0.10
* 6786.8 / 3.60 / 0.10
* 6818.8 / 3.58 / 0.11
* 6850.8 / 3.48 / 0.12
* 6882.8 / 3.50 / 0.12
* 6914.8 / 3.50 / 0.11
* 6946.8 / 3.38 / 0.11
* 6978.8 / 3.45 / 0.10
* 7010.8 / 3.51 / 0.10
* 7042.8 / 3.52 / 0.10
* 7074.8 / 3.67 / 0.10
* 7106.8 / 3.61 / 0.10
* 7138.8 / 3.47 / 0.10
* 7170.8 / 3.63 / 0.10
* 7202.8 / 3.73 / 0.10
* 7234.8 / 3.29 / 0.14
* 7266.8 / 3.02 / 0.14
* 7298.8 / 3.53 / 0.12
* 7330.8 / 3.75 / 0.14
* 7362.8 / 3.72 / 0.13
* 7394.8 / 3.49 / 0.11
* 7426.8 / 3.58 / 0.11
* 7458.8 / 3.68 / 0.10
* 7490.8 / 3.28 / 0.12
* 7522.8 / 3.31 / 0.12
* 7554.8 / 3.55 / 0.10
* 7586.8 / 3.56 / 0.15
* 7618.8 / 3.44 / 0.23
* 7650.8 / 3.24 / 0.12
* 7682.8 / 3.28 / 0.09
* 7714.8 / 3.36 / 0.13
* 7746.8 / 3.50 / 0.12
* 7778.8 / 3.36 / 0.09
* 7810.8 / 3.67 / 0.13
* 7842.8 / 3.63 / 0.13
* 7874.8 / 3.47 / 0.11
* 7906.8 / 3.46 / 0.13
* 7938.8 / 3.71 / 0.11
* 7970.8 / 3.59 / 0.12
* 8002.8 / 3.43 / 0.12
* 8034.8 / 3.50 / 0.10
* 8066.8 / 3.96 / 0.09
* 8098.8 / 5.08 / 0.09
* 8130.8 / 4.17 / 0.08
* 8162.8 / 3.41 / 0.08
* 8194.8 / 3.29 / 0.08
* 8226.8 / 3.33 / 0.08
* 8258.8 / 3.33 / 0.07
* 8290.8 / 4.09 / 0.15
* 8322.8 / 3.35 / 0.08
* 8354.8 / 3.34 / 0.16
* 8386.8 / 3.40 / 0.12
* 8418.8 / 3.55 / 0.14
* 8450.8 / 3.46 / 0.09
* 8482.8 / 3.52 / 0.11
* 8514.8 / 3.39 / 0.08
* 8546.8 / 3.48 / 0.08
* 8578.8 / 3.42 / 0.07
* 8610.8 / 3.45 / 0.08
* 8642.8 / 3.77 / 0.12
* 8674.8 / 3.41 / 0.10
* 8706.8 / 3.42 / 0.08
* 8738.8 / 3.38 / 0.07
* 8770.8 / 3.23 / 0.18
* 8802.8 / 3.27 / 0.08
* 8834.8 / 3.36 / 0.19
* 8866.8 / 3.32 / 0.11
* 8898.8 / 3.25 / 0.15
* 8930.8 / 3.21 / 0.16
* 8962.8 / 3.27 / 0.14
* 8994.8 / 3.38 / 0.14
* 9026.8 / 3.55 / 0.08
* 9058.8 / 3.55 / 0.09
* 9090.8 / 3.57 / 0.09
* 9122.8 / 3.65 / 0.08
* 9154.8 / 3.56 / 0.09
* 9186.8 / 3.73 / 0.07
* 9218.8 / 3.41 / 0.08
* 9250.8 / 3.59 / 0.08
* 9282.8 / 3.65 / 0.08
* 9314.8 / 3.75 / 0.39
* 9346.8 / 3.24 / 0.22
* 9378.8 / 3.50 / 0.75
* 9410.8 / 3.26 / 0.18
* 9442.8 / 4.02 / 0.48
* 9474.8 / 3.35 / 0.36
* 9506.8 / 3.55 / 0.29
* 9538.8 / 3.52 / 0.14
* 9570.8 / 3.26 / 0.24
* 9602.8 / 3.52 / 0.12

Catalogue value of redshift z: 0.233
